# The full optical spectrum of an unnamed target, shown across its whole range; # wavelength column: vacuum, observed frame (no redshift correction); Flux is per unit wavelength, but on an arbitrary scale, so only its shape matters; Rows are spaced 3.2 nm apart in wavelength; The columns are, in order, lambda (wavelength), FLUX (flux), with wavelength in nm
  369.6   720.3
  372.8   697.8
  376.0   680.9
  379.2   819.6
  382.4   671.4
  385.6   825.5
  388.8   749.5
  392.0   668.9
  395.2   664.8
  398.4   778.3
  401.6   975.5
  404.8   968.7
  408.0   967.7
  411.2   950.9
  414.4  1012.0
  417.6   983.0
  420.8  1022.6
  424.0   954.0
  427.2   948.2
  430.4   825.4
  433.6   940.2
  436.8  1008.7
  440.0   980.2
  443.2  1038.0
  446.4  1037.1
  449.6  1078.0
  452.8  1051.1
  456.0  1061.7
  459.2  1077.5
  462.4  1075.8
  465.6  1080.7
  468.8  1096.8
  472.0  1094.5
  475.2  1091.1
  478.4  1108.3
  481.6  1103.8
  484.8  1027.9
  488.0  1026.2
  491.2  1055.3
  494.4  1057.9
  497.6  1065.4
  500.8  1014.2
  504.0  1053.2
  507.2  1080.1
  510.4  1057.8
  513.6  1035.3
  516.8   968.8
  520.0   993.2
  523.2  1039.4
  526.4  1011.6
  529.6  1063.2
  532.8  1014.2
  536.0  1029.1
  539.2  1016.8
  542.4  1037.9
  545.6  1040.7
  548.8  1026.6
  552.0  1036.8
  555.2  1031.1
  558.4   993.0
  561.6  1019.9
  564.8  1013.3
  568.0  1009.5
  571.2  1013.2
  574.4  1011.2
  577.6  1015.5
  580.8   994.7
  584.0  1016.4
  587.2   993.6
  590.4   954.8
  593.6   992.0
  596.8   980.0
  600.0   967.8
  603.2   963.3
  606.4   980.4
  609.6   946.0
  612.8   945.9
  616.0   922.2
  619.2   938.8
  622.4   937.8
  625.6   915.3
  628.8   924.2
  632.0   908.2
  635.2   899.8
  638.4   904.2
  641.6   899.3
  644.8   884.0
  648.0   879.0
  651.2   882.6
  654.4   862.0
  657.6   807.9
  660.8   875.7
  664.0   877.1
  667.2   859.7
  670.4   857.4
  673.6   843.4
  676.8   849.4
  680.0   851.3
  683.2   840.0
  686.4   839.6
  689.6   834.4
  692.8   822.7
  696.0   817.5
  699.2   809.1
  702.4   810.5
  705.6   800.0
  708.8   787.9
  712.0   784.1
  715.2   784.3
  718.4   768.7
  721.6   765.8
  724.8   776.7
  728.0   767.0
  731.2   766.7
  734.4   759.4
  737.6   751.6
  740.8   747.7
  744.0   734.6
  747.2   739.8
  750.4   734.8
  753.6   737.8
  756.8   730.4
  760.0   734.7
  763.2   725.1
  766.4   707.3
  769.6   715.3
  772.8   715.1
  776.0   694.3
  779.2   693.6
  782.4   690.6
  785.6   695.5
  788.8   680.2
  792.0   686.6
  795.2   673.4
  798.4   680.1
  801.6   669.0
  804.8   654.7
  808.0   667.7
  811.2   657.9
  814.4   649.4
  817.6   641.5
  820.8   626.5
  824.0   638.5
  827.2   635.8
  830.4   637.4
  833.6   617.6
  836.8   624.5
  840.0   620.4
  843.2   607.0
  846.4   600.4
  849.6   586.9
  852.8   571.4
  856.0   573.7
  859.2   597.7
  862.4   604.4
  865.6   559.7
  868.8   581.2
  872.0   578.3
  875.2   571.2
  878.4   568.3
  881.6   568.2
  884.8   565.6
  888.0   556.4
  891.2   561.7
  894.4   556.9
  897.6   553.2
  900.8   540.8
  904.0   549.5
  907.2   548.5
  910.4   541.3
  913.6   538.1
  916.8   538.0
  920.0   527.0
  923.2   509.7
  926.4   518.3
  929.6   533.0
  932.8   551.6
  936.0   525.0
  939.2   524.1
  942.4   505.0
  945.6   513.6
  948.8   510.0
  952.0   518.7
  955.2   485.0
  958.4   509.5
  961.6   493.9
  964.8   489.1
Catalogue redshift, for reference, 0.00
